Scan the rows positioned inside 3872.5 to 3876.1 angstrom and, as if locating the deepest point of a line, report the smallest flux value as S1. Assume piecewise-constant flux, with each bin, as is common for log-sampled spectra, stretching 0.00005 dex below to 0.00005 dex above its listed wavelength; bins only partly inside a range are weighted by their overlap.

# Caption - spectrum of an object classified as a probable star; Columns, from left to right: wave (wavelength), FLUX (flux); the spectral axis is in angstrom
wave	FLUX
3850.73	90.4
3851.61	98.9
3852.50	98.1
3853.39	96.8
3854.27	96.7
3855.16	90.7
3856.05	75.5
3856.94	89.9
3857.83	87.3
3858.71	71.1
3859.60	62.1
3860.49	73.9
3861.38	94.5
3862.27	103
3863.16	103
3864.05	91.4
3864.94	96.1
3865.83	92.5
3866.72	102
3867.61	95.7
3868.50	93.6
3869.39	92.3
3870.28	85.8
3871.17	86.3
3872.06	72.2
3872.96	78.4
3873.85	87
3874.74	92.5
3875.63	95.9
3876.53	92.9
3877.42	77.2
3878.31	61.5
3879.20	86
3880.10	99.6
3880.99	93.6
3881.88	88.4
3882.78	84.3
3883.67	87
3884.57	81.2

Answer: 78.4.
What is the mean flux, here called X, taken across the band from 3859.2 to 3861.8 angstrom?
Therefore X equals 76.9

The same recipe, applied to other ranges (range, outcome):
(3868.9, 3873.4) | 83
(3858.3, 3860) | 66.6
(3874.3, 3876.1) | 93.9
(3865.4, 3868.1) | 96.8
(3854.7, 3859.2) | 82.7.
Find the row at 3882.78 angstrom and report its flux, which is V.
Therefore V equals 84.3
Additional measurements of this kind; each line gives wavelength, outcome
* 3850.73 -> 90.4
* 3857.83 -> 87.3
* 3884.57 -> 81.2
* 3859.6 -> 62.1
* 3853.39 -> 96.8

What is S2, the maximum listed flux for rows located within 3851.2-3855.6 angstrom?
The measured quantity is 98.9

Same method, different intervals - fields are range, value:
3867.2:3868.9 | 95.7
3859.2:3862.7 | 103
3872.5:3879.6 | 95.9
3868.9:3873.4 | 92.3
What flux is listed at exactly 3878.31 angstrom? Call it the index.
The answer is 61.5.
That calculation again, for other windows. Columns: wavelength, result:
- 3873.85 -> 87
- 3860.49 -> 73.9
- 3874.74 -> 92.5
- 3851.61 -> 98.9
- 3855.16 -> 90.7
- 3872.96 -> 78.4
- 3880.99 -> 93.6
